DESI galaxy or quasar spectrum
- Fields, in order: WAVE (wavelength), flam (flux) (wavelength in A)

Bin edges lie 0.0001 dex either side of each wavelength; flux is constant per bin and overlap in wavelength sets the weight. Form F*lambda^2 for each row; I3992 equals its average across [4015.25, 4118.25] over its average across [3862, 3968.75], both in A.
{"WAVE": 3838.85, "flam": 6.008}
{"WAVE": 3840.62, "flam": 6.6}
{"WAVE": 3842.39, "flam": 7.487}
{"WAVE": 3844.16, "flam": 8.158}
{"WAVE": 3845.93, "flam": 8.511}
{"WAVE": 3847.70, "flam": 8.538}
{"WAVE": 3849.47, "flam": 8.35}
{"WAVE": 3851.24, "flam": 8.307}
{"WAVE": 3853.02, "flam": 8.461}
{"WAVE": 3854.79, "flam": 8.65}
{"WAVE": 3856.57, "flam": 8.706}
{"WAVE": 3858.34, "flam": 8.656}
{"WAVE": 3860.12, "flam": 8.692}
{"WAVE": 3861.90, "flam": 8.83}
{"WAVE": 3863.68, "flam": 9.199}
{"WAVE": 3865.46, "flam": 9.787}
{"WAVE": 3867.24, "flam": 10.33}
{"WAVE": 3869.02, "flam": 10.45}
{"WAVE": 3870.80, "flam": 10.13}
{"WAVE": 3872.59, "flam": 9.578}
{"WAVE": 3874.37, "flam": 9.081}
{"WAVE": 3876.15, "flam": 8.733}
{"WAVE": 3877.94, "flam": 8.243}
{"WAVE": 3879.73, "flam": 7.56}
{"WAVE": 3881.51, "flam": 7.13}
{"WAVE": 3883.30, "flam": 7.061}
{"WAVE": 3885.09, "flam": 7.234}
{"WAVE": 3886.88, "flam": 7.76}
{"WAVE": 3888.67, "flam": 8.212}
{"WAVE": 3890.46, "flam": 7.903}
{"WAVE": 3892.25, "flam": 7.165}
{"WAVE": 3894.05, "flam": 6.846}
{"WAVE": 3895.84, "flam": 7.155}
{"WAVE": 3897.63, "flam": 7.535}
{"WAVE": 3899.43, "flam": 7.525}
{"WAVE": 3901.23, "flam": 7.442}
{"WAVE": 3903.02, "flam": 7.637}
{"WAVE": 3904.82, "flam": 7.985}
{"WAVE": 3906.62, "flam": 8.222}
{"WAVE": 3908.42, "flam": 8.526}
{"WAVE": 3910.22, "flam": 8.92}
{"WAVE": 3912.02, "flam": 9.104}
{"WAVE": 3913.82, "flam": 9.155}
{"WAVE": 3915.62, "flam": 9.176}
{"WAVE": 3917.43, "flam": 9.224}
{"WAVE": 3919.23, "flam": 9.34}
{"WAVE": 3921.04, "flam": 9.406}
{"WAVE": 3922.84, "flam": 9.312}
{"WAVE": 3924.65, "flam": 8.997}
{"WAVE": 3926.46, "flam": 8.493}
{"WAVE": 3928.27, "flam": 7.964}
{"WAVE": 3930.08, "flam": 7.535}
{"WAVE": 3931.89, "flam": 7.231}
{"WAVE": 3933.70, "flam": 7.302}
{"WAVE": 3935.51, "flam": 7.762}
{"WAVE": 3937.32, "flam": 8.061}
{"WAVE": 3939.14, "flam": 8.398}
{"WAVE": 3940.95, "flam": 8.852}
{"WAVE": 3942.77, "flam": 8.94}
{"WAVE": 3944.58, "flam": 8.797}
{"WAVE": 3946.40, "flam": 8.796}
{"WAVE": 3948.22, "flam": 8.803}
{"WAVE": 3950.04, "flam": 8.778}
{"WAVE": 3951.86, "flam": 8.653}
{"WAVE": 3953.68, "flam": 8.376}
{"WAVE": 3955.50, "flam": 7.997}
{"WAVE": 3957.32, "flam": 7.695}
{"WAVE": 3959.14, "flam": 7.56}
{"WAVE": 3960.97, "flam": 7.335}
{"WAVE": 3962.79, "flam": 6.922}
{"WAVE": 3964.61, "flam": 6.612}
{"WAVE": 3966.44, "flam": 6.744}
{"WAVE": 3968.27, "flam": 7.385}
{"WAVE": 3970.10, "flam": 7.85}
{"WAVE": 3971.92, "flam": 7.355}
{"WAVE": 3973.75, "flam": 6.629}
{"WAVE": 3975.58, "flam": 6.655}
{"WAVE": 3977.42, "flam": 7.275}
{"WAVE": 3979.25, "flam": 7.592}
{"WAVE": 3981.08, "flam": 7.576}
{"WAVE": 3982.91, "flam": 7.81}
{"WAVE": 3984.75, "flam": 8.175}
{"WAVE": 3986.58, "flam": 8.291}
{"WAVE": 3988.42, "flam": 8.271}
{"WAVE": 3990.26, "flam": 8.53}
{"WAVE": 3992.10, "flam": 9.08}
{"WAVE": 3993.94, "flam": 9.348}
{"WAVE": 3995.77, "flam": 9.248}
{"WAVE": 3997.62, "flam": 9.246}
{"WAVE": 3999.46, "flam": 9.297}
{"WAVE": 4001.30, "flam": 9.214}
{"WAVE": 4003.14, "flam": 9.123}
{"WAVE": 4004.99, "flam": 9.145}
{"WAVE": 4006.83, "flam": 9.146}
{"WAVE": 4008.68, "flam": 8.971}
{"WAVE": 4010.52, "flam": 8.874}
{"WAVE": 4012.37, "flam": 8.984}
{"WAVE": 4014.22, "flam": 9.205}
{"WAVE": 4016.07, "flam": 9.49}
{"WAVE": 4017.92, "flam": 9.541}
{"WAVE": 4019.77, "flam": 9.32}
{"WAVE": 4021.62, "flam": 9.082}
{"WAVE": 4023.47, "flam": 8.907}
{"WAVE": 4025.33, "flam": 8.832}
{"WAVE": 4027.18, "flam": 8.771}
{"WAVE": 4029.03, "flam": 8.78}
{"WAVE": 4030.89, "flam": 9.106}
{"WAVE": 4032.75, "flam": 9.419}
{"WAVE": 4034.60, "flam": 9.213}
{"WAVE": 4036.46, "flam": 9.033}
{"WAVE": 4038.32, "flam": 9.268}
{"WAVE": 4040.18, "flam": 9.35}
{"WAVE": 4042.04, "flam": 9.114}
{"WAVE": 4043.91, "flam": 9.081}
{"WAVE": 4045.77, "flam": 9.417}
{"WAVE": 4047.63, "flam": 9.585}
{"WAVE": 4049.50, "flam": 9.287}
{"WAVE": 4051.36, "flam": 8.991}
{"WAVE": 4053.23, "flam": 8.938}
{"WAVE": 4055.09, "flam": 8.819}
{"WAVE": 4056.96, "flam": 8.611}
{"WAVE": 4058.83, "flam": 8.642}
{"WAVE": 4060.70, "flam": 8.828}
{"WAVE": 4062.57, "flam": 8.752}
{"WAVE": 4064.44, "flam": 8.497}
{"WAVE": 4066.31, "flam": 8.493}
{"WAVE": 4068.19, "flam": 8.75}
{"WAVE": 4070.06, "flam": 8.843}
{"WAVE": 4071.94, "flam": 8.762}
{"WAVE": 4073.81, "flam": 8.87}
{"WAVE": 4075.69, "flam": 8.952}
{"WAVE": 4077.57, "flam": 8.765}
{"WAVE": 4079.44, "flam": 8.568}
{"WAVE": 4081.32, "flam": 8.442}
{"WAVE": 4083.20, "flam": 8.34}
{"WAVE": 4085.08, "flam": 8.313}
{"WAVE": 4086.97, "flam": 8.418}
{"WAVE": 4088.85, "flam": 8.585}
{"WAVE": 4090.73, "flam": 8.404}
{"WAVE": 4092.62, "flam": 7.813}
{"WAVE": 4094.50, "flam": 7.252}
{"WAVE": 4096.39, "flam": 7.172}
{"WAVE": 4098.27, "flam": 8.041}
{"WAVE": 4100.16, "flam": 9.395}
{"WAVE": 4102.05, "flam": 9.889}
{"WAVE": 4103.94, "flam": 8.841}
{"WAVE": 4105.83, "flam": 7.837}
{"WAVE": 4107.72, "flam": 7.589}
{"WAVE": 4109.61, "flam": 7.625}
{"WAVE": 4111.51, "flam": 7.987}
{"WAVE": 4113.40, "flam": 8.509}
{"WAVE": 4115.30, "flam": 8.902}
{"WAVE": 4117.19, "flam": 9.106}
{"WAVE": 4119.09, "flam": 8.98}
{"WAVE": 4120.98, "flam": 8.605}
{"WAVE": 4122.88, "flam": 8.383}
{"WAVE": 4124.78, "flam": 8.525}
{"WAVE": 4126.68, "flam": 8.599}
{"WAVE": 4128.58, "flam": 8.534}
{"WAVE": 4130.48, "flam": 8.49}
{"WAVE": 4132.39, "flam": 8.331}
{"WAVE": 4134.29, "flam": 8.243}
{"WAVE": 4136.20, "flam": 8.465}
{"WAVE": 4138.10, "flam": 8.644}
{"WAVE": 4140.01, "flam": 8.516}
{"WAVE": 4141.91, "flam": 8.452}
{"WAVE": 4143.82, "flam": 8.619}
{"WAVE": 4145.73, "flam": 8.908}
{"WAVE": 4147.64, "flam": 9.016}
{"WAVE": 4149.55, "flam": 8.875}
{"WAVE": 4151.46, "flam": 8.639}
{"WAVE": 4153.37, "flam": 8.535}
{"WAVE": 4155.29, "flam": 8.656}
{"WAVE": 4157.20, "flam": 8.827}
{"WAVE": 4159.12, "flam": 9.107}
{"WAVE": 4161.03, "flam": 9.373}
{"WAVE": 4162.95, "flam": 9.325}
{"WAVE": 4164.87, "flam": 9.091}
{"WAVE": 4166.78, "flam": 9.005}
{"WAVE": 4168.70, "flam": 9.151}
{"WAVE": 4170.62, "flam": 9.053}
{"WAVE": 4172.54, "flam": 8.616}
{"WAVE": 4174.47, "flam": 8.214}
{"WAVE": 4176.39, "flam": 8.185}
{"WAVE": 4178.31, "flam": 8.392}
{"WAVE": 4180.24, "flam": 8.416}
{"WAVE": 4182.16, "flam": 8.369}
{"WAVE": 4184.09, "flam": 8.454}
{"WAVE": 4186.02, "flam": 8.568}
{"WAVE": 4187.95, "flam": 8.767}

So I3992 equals 1.14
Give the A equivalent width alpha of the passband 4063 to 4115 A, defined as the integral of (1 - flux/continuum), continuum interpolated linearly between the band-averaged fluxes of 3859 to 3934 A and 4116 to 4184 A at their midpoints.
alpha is 1.3 A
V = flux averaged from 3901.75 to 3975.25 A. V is 8.18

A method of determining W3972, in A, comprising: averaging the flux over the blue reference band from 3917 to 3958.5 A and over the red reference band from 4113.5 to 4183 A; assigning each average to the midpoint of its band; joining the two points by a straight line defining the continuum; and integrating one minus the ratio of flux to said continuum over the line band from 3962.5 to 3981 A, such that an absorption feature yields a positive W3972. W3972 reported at 3.0 A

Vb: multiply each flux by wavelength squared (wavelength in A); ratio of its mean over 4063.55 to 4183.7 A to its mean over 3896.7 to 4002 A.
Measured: 1.1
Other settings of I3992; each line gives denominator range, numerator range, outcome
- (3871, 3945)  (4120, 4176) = 1.19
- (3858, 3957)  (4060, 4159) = 1.12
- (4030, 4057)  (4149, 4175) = 1.03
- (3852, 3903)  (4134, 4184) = 1.20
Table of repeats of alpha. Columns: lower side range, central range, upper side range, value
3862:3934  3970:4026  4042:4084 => 0.5 A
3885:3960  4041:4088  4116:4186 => -1.6 A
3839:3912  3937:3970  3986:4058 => 2.5 A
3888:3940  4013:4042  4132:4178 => -2.4 A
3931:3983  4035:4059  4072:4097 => -2.7 A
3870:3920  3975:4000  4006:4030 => 1.5 A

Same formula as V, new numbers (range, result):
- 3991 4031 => 9.12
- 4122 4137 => 8.44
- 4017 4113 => 8.72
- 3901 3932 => 8.59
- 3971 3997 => 8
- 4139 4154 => 8.7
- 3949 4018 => 8.25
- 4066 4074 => 8.75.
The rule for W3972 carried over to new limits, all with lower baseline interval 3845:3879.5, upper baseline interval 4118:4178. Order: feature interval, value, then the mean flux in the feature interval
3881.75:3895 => 2.25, 7.44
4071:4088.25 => 0.34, 8.6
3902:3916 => 0.59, 8.56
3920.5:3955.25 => 1.89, 8.43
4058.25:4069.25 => 0.16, 8.66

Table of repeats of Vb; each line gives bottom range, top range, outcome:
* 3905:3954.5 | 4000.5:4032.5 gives 1.11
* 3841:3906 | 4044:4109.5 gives 1.15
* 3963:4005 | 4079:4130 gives 1.10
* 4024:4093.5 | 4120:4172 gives 1.03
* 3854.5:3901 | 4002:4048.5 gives 1.18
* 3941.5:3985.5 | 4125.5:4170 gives 1.24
